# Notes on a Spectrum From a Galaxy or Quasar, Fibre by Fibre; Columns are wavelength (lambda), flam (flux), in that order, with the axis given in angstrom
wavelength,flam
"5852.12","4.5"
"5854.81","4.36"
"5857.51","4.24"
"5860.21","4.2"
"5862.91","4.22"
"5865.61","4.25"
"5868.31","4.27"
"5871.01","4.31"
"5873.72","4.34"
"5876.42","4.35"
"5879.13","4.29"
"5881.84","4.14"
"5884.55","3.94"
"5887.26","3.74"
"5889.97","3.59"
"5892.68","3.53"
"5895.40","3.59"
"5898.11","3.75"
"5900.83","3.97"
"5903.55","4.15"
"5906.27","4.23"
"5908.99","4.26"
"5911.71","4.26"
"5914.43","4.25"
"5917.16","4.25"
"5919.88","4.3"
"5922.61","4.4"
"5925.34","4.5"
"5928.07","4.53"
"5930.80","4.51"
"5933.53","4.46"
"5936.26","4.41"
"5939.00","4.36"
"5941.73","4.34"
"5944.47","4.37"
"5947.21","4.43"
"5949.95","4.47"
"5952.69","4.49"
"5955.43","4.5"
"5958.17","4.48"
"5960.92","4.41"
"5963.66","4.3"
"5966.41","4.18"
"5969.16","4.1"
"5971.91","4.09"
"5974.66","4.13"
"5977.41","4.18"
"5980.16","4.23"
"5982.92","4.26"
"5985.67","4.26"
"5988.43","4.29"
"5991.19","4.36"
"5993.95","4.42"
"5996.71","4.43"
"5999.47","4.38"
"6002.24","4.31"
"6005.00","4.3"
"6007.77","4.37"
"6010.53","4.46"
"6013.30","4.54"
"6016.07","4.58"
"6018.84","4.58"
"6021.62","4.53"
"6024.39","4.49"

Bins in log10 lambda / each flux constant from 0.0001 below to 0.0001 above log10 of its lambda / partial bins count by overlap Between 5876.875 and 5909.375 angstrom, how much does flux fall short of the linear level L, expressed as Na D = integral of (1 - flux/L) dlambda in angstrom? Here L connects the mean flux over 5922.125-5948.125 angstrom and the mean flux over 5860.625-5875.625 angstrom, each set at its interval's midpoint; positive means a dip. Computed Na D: 3.01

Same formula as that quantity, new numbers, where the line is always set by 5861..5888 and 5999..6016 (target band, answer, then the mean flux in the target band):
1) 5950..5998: 0.55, 4.31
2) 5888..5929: 1.51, 4.09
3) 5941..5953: -0.30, 4.42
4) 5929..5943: -0.41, 4.42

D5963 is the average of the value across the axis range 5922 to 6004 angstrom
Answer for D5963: 4.35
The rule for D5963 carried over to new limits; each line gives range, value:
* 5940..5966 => 4.41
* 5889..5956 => 4.24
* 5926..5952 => 4.43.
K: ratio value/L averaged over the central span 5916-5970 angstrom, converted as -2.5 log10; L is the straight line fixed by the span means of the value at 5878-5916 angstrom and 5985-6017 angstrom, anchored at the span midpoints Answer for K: -0.06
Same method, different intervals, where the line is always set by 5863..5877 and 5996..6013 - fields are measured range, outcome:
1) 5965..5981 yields 0.055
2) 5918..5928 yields -0.019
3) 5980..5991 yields 0.025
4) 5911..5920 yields 0.016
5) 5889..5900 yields 0.186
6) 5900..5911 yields 0.039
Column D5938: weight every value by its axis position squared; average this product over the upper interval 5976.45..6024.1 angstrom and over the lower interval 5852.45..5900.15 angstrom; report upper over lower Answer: 1.12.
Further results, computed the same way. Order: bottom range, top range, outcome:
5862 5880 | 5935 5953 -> 1.05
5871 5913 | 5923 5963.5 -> 1.12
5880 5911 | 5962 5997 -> 1.12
